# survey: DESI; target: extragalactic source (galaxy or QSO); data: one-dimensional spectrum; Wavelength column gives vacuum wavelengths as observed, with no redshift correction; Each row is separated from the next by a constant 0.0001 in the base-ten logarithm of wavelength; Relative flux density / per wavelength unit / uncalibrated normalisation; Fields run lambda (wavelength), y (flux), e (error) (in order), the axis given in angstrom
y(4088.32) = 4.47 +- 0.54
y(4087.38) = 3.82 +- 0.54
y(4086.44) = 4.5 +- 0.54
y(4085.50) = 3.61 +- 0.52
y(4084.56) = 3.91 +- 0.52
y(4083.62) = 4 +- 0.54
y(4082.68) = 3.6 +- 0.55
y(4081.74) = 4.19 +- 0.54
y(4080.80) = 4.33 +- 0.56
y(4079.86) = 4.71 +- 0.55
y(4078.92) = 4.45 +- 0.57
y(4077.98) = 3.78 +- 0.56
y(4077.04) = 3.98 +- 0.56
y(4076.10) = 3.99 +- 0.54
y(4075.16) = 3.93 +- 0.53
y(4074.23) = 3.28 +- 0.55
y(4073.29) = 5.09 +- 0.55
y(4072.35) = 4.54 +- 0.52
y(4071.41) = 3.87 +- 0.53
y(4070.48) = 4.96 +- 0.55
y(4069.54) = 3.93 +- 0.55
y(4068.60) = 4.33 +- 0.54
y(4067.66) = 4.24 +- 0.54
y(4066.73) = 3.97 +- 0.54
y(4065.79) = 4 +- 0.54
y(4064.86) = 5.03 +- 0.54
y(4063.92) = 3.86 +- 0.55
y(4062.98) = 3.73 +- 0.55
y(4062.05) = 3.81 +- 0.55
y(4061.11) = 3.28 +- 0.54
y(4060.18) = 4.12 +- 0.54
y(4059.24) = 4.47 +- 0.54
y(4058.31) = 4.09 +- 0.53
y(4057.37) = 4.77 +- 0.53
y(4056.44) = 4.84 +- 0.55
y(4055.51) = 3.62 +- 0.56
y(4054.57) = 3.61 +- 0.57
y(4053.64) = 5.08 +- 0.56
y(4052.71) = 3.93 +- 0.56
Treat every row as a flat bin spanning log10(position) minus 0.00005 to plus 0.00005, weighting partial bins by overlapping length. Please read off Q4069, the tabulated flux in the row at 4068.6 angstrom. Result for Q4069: 4.33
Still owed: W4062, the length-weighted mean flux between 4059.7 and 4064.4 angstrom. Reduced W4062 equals 3.76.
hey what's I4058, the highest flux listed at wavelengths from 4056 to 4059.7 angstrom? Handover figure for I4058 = 4.84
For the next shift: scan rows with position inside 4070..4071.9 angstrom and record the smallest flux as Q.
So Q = 3.87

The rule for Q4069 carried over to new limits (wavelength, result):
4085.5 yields 3.61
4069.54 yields 3.93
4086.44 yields 4.5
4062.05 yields 3.81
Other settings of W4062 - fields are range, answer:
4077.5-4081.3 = 4.31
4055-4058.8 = 4.32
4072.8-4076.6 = 4.08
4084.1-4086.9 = 4.01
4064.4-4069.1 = 4.31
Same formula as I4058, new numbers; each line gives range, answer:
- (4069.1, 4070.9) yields 4.96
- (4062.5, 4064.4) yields 3.86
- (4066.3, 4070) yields 4.33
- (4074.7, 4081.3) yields 4.71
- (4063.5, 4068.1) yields 5.03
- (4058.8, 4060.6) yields 4.47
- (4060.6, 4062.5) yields 3.81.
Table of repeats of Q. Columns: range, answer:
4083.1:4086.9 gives 3.61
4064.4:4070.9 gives 3.93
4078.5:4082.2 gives 4.19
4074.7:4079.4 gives 3.78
